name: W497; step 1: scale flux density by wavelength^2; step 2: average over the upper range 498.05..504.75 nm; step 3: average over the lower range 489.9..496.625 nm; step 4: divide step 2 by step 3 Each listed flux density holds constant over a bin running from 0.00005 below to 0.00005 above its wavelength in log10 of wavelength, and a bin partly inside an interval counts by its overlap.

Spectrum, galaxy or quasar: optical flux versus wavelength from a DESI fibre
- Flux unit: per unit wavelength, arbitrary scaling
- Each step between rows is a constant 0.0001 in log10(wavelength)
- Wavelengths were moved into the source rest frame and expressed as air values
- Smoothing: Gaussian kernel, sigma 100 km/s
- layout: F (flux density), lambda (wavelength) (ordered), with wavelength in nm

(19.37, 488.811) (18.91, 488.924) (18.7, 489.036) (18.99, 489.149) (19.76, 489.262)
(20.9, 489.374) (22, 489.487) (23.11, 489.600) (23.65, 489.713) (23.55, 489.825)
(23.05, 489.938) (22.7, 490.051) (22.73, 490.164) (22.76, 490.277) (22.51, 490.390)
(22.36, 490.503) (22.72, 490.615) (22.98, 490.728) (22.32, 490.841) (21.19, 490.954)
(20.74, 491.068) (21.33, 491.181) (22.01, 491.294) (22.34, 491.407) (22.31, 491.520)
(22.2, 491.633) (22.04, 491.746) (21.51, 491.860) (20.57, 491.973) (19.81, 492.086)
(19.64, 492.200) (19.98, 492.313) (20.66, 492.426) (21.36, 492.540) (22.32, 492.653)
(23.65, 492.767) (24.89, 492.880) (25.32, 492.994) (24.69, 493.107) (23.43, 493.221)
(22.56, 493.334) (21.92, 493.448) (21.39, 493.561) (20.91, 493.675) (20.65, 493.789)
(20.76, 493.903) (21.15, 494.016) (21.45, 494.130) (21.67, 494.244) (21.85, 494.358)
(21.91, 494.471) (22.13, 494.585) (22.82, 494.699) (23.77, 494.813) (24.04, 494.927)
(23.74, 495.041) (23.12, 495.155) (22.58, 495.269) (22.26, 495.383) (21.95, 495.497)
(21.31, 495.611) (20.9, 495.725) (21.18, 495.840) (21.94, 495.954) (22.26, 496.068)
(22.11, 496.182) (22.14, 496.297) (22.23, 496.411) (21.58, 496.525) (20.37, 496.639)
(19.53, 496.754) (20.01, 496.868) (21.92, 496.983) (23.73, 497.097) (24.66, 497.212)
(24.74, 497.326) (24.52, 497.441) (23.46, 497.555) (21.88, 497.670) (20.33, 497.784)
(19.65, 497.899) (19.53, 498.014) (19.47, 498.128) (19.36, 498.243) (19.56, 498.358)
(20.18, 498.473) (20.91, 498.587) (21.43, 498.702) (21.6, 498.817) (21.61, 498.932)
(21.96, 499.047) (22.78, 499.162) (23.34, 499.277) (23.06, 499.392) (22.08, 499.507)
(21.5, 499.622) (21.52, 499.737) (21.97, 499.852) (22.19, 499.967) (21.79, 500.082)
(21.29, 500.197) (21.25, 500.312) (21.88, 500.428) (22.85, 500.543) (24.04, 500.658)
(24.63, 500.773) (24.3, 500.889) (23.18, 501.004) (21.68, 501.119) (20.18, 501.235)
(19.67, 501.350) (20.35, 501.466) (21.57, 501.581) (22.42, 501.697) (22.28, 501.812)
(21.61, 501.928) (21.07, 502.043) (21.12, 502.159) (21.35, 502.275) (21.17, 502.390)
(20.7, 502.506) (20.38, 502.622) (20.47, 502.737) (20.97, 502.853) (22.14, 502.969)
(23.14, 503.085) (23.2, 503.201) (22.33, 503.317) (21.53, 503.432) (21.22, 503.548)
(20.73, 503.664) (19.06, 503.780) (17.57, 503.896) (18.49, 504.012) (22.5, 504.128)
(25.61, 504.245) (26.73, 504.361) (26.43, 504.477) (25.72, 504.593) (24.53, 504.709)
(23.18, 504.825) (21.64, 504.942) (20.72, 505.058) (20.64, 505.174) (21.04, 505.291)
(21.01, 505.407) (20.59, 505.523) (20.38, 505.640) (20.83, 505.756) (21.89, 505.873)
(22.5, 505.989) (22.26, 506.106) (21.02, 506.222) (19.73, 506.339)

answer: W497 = 1.0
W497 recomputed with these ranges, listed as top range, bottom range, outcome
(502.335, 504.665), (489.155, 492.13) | 1.05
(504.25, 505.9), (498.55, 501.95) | 1.05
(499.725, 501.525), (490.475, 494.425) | 1.04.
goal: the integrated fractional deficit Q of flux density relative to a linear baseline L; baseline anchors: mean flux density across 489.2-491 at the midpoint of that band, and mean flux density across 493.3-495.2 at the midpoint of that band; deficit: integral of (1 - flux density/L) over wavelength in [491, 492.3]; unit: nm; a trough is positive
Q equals 0.06 nm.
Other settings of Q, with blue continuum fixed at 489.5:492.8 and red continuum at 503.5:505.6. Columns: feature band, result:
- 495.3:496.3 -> 0.01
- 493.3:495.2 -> -0.01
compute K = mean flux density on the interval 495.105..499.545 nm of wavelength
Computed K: 21.7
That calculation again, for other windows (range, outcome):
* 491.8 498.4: 21.9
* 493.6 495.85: 22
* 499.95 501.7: 22.1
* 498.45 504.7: 22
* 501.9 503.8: 21.4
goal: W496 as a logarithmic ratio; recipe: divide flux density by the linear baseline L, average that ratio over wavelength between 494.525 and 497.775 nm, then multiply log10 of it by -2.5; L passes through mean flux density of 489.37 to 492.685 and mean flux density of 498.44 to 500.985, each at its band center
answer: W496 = -0.01 mag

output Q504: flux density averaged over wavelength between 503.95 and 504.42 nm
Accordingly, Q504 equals 23.3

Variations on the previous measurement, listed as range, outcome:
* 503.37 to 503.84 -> 20.7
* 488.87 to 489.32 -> 19.1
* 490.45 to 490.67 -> 22.6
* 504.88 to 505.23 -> 21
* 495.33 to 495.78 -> 21.6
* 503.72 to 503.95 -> 18.3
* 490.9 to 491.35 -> 21.3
